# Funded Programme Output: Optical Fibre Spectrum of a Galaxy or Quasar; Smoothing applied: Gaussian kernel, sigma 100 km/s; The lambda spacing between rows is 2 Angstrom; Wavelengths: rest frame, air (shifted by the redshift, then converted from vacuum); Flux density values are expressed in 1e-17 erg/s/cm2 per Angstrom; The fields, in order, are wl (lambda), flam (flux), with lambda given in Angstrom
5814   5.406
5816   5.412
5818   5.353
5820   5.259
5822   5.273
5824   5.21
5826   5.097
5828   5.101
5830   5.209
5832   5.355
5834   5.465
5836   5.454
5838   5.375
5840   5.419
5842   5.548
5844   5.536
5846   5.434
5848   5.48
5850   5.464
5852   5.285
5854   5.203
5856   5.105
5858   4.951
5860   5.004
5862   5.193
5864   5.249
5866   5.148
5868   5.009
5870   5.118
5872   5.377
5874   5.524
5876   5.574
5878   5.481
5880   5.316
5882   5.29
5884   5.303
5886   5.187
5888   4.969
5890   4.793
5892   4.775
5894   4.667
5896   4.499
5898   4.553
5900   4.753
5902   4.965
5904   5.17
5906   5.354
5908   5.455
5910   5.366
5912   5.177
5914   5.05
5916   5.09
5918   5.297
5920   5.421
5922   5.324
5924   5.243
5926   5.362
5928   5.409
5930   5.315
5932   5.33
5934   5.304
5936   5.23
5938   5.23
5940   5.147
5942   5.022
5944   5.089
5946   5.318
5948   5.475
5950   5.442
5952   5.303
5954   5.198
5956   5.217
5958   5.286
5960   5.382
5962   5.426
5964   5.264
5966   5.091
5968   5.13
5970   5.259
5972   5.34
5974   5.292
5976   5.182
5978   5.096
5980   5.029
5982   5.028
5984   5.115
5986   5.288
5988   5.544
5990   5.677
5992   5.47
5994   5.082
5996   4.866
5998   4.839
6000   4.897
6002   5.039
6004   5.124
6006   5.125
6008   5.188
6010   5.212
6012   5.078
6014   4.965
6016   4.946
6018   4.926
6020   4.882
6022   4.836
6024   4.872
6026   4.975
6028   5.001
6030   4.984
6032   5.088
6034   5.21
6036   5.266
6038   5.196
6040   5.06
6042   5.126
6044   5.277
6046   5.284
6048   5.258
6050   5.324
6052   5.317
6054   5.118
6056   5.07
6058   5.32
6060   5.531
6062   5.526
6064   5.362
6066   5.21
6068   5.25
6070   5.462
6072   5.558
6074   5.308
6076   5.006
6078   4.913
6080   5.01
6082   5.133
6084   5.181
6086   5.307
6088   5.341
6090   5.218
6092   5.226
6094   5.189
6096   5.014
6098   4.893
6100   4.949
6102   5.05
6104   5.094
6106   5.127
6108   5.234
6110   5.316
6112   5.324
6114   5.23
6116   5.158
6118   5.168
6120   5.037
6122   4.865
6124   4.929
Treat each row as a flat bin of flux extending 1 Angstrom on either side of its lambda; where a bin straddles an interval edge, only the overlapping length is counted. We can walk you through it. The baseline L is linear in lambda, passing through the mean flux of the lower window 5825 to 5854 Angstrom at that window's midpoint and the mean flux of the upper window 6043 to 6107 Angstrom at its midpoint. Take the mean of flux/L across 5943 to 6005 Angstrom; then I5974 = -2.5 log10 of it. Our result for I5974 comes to 0.01 mag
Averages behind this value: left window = 5.37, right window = 5.21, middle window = 5.22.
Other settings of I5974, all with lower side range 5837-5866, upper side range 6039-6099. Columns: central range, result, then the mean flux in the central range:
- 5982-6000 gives 0.01 mag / 5.2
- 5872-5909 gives 0.04 mag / 5.1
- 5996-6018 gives 0.05 mag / 5.03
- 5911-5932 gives 0.00 mag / 5.27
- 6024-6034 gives 0.05 mag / 5.02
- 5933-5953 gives 0.00 mag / 5.26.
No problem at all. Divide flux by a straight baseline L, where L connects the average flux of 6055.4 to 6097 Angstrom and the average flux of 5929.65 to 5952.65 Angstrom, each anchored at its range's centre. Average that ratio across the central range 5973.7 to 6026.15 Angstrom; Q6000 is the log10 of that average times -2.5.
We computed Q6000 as 0.03 mag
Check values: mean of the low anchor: 5.27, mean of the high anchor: 5.25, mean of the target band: 5.09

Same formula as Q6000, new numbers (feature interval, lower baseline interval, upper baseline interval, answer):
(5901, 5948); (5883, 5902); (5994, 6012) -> -0.08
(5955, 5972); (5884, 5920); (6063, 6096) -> -0.04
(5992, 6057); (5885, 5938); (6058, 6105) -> 0.02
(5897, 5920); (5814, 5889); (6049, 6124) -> 0.03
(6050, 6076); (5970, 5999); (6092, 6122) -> -0.04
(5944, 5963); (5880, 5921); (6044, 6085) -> -0.04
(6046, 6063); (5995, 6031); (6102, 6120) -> -0.05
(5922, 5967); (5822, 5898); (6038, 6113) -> -0.01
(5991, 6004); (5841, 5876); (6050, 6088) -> 0.05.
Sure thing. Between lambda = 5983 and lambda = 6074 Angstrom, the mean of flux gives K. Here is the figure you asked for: 5.17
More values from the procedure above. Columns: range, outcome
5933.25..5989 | 5.24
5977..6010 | 5.15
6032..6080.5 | 5.25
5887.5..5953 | 5.15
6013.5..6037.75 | 5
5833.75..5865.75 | 5.32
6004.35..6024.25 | 5.01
